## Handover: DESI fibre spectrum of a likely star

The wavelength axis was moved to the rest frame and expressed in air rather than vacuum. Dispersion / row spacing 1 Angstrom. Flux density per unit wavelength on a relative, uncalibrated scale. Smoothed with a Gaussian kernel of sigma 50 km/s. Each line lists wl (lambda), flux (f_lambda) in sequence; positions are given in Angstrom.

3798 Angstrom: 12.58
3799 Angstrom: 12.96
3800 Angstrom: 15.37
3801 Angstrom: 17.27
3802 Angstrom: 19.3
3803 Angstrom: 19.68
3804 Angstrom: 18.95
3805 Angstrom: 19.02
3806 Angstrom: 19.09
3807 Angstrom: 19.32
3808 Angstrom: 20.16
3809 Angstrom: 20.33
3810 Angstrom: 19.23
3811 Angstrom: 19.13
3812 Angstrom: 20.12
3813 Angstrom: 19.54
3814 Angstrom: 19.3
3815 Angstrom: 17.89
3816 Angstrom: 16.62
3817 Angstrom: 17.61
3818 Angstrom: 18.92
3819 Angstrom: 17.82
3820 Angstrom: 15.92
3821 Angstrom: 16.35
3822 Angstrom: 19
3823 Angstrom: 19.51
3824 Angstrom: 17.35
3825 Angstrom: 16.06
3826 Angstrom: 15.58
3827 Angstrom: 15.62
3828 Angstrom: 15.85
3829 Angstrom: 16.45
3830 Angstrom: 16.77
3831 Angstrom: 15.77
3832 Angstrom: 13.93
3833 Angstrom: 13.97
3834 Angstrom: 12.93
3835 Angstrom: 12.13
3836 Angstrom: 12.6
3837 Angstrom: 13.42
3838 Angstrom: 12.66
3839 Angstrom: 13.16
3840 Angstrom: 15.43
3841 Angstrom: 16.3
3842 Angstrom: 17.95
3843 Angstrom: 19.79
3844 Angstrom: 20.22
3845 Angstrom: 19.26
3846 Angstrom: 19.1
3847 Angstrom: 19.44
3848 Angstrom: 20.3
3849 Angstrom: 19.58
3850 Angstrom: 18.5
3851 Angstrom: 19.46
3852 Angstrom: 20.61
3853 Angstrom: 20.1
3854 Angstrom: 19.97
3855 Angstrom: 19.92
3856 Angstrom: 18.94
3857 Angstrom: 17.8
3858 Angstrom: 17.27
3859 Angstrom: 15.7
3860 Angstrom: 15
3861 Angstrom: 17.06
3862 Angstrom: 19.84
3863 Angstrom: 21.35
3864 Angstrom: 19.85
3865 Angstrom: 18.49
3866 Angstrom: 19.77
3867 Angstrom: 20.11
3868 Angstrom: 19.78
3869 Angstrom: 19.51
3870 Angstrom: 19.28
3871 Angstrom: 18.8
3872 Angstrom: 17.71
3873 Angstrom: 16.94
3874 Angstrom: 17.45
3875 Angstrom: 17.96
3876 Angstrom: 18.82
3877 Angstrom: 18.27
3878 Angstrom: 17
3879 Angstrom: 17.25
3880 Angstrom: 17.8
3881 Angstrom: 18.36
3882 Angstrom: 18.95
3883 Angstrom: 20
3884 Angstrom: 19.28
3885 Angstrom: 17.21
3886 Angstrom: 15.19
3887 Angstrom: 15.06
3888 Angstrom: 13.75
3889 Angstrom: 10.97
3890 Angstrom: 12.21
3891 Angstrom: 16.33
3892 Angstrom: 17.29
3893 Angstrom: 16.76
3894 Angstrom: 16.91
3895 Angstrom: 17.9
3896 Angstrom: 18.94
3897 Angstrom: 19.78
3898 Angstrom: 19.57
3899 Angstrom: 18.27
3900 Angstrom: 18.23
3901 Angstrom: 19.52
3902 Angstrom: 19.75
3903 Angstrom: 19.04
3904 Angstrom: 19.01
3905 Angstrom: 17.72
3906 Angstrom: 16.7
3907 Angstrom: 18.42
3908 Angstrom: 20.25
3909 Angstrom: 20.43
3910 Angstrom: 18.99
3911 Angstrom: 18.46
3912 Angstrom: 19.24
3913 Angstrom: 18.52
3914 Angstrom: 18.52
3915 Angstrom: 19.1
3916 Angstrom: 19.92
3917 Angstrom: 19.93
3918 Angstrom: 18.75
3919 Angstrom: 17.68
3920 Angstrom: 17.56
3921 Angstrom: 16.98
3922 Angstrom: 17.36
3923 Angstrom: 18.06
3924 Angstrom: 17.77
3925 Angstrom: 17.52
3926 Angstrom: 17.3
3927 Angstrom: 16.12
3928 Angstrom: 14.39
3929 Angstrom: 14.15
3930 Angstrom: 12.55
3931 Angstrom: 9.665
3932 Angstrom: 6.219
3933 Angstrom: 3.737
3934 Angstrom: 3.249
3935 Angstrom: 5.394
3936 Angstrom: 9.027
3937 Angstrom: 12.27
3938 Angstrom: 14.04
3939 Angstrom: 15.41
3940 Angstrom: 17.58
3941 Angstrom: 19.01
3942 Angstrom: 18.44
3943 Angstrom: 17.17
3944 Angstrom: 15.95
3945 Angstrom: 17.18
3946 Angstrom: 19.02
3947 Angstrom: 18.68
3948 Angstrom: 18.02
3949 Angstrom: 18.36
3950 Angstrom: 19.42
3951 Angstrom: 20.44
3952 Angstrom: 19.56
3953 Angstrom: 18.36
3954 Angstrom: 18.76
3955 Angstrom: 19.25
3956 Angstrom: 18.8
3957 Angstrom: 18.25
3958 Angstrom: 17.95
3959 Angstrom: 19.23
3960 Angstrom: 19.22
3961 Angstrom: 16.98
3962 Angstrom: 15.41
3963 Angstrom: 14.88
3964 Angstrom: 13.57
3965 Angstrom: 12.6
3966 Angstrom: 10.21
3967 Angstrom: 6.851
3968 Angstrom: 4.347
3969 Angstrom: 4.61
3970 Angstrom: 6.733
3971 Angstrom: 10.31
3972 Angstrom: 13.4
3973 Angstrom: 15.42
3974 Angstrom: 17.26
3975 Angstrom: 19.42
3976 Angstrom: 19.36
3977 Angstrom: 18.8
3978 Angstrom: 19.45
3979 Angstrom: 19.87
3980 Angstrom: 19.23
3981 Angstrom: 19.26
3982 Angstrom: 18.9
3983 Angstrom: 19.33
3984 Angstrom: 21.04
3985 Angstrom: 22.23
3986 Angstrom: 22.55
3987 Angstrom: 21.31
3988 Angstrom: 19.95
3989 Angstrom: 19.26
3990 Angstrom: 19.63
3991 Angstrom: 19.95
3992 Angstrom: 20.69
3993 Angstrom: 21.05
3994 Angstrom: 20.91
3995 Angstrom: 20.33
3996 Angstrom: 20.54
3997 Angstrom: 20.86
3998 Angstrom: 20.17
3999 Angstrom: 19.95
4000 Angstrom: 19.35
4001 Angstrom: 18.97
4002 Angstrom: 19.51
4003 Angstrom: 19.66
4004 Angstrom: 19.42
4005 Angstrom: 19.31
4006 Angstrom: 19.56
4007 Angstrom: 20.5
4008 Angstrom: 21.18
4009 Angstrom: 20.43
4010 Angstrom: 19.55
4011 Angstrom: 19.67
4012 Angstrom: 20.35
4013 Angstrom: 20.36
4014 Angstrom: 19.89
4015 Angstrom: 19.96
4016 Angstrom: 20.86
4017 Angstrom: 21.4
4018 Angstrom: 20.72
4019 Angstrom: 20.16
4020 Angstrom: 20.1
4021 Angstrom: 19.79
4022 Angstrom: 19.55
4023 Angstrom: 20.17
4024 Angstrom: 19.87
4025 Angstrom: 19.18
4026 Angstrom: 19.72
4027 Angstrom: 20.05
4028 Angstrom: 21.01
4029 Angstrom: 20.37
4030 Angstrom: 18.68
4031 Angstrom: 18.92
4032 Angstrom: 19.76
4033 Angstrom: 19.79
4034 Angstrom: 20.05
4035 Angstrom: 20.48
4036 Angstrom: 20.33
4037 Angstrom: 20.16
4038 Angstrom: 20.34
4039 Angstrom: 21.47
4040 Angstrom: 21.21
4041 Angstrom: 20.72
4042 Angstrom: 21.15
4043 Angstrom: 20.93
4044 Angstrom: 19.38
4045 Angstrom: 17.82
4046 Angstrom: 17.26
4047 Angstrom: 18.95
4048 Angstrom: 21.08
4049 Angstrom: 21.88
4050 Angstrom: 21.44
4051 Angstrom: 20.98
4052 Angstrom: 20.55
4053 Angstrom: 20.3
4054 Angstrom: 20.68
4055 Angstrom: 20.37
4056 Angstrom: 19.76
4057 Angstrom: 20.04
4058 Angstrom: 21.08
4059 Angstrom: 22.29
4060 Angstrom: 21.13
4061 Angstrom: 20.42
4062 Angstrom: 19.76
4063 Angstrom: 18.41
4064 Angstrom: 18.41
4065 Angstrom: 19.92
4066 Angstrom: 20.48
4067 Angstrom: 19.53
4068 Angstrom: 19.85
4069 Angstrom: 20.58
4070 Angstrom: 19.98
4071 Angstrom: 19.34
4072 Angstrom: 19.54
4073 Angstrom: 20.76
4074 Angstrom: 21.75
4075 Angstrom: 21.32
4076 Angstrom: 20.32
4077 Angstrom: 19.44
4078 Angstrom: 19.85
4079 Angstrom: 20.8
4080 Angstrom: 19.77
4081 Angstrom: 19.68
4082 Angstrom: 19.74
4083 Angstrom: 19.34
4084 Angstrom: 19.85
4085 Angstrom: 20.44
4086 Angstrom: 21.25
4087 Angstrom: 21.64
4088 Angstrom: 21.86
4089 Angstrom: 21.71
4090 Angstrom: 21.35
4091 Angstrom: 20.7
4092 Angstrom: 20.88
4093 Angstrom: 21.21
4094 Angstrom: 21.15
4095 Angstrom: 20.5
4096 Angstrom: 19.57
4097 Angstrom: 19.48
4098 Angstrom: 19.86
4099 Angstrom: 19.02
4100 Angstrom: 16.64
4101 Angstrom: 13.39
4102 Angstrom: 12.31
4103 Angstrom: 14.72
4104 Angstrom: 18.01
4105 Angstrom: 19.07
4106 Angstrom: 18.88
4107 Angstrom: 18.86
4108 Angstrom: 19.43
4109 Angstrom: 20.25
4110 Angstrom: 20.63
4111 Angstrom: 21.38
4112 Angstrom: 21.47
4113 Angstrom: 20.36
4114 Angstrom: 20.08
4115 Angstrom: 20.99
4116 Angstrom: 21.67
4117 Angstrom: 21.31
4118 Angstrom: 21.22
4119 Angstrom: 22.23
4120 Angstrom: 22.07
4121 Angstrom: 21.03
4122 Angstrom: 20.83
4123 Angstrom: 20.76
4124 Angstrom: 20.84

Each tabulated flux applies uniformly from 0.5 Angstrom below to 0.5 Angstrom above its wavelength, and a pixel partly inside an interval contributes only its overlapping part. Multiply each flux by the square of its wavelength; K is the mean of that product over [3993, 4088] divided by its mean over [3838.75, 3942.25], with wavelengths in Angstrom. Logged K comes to 1.3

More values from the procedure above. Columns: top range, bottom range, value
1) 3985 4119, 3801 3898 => 1.26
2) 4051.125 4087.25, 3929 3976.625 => 1.48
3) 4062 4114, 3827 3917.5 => 1.24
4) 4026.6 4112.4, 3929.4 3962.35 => 1.36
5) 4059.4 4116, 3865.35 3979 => 1.30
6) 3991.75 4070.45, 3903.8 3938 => 1.37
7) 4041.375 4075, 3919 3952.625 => 1.42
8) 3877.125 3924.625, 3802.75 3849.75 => 1.07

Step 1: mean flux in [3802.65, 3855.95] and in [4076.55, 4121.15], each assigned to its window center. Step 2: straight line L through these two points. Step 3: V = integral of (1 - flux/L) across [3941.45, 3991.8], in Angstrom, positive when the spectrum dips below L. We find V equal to 4.5 Angstrom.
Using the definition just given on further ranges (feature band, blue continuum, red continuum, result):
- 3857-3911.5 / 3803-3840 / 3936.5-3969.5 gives -4.8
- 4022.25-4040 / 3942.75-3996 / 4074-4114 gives -1.5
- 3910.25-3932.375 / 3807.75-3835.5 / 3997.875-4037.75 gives 2.2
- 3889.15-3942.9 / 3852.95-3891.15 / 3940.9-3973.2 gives 1.3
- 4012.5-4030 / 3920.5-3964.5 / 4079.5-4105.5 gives -2.5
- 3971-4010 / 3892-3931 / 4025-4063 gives -0.5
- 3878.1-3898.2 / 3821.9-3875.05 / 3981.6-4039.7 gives 1.4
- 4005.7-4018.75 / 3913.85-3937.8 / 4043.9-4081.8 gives -1.7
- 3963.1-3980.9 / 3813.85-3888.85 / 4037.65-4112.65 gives 4.8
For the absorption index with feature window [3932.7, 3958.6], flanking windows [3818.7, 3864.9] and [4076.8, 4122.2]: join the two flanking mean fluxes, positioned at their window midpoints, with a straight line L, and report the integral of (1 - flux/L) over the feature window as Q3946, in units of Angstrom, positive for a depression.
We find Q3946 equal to 3.3 Angstrom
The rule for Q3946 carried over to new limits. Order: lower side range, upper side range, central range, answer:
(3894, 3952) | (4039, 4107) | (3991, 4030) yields -3.3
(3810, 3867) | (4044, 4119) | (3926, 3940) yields 5.7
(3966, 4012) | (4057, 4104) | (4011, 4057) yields -2.9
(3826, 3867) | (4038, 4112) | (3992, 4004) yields -0.7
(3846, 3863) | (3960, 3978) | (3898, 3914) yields -2.5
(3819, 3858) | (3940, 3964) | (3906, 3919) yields -1.0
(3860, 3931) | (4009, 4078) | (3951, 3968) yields 2.5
